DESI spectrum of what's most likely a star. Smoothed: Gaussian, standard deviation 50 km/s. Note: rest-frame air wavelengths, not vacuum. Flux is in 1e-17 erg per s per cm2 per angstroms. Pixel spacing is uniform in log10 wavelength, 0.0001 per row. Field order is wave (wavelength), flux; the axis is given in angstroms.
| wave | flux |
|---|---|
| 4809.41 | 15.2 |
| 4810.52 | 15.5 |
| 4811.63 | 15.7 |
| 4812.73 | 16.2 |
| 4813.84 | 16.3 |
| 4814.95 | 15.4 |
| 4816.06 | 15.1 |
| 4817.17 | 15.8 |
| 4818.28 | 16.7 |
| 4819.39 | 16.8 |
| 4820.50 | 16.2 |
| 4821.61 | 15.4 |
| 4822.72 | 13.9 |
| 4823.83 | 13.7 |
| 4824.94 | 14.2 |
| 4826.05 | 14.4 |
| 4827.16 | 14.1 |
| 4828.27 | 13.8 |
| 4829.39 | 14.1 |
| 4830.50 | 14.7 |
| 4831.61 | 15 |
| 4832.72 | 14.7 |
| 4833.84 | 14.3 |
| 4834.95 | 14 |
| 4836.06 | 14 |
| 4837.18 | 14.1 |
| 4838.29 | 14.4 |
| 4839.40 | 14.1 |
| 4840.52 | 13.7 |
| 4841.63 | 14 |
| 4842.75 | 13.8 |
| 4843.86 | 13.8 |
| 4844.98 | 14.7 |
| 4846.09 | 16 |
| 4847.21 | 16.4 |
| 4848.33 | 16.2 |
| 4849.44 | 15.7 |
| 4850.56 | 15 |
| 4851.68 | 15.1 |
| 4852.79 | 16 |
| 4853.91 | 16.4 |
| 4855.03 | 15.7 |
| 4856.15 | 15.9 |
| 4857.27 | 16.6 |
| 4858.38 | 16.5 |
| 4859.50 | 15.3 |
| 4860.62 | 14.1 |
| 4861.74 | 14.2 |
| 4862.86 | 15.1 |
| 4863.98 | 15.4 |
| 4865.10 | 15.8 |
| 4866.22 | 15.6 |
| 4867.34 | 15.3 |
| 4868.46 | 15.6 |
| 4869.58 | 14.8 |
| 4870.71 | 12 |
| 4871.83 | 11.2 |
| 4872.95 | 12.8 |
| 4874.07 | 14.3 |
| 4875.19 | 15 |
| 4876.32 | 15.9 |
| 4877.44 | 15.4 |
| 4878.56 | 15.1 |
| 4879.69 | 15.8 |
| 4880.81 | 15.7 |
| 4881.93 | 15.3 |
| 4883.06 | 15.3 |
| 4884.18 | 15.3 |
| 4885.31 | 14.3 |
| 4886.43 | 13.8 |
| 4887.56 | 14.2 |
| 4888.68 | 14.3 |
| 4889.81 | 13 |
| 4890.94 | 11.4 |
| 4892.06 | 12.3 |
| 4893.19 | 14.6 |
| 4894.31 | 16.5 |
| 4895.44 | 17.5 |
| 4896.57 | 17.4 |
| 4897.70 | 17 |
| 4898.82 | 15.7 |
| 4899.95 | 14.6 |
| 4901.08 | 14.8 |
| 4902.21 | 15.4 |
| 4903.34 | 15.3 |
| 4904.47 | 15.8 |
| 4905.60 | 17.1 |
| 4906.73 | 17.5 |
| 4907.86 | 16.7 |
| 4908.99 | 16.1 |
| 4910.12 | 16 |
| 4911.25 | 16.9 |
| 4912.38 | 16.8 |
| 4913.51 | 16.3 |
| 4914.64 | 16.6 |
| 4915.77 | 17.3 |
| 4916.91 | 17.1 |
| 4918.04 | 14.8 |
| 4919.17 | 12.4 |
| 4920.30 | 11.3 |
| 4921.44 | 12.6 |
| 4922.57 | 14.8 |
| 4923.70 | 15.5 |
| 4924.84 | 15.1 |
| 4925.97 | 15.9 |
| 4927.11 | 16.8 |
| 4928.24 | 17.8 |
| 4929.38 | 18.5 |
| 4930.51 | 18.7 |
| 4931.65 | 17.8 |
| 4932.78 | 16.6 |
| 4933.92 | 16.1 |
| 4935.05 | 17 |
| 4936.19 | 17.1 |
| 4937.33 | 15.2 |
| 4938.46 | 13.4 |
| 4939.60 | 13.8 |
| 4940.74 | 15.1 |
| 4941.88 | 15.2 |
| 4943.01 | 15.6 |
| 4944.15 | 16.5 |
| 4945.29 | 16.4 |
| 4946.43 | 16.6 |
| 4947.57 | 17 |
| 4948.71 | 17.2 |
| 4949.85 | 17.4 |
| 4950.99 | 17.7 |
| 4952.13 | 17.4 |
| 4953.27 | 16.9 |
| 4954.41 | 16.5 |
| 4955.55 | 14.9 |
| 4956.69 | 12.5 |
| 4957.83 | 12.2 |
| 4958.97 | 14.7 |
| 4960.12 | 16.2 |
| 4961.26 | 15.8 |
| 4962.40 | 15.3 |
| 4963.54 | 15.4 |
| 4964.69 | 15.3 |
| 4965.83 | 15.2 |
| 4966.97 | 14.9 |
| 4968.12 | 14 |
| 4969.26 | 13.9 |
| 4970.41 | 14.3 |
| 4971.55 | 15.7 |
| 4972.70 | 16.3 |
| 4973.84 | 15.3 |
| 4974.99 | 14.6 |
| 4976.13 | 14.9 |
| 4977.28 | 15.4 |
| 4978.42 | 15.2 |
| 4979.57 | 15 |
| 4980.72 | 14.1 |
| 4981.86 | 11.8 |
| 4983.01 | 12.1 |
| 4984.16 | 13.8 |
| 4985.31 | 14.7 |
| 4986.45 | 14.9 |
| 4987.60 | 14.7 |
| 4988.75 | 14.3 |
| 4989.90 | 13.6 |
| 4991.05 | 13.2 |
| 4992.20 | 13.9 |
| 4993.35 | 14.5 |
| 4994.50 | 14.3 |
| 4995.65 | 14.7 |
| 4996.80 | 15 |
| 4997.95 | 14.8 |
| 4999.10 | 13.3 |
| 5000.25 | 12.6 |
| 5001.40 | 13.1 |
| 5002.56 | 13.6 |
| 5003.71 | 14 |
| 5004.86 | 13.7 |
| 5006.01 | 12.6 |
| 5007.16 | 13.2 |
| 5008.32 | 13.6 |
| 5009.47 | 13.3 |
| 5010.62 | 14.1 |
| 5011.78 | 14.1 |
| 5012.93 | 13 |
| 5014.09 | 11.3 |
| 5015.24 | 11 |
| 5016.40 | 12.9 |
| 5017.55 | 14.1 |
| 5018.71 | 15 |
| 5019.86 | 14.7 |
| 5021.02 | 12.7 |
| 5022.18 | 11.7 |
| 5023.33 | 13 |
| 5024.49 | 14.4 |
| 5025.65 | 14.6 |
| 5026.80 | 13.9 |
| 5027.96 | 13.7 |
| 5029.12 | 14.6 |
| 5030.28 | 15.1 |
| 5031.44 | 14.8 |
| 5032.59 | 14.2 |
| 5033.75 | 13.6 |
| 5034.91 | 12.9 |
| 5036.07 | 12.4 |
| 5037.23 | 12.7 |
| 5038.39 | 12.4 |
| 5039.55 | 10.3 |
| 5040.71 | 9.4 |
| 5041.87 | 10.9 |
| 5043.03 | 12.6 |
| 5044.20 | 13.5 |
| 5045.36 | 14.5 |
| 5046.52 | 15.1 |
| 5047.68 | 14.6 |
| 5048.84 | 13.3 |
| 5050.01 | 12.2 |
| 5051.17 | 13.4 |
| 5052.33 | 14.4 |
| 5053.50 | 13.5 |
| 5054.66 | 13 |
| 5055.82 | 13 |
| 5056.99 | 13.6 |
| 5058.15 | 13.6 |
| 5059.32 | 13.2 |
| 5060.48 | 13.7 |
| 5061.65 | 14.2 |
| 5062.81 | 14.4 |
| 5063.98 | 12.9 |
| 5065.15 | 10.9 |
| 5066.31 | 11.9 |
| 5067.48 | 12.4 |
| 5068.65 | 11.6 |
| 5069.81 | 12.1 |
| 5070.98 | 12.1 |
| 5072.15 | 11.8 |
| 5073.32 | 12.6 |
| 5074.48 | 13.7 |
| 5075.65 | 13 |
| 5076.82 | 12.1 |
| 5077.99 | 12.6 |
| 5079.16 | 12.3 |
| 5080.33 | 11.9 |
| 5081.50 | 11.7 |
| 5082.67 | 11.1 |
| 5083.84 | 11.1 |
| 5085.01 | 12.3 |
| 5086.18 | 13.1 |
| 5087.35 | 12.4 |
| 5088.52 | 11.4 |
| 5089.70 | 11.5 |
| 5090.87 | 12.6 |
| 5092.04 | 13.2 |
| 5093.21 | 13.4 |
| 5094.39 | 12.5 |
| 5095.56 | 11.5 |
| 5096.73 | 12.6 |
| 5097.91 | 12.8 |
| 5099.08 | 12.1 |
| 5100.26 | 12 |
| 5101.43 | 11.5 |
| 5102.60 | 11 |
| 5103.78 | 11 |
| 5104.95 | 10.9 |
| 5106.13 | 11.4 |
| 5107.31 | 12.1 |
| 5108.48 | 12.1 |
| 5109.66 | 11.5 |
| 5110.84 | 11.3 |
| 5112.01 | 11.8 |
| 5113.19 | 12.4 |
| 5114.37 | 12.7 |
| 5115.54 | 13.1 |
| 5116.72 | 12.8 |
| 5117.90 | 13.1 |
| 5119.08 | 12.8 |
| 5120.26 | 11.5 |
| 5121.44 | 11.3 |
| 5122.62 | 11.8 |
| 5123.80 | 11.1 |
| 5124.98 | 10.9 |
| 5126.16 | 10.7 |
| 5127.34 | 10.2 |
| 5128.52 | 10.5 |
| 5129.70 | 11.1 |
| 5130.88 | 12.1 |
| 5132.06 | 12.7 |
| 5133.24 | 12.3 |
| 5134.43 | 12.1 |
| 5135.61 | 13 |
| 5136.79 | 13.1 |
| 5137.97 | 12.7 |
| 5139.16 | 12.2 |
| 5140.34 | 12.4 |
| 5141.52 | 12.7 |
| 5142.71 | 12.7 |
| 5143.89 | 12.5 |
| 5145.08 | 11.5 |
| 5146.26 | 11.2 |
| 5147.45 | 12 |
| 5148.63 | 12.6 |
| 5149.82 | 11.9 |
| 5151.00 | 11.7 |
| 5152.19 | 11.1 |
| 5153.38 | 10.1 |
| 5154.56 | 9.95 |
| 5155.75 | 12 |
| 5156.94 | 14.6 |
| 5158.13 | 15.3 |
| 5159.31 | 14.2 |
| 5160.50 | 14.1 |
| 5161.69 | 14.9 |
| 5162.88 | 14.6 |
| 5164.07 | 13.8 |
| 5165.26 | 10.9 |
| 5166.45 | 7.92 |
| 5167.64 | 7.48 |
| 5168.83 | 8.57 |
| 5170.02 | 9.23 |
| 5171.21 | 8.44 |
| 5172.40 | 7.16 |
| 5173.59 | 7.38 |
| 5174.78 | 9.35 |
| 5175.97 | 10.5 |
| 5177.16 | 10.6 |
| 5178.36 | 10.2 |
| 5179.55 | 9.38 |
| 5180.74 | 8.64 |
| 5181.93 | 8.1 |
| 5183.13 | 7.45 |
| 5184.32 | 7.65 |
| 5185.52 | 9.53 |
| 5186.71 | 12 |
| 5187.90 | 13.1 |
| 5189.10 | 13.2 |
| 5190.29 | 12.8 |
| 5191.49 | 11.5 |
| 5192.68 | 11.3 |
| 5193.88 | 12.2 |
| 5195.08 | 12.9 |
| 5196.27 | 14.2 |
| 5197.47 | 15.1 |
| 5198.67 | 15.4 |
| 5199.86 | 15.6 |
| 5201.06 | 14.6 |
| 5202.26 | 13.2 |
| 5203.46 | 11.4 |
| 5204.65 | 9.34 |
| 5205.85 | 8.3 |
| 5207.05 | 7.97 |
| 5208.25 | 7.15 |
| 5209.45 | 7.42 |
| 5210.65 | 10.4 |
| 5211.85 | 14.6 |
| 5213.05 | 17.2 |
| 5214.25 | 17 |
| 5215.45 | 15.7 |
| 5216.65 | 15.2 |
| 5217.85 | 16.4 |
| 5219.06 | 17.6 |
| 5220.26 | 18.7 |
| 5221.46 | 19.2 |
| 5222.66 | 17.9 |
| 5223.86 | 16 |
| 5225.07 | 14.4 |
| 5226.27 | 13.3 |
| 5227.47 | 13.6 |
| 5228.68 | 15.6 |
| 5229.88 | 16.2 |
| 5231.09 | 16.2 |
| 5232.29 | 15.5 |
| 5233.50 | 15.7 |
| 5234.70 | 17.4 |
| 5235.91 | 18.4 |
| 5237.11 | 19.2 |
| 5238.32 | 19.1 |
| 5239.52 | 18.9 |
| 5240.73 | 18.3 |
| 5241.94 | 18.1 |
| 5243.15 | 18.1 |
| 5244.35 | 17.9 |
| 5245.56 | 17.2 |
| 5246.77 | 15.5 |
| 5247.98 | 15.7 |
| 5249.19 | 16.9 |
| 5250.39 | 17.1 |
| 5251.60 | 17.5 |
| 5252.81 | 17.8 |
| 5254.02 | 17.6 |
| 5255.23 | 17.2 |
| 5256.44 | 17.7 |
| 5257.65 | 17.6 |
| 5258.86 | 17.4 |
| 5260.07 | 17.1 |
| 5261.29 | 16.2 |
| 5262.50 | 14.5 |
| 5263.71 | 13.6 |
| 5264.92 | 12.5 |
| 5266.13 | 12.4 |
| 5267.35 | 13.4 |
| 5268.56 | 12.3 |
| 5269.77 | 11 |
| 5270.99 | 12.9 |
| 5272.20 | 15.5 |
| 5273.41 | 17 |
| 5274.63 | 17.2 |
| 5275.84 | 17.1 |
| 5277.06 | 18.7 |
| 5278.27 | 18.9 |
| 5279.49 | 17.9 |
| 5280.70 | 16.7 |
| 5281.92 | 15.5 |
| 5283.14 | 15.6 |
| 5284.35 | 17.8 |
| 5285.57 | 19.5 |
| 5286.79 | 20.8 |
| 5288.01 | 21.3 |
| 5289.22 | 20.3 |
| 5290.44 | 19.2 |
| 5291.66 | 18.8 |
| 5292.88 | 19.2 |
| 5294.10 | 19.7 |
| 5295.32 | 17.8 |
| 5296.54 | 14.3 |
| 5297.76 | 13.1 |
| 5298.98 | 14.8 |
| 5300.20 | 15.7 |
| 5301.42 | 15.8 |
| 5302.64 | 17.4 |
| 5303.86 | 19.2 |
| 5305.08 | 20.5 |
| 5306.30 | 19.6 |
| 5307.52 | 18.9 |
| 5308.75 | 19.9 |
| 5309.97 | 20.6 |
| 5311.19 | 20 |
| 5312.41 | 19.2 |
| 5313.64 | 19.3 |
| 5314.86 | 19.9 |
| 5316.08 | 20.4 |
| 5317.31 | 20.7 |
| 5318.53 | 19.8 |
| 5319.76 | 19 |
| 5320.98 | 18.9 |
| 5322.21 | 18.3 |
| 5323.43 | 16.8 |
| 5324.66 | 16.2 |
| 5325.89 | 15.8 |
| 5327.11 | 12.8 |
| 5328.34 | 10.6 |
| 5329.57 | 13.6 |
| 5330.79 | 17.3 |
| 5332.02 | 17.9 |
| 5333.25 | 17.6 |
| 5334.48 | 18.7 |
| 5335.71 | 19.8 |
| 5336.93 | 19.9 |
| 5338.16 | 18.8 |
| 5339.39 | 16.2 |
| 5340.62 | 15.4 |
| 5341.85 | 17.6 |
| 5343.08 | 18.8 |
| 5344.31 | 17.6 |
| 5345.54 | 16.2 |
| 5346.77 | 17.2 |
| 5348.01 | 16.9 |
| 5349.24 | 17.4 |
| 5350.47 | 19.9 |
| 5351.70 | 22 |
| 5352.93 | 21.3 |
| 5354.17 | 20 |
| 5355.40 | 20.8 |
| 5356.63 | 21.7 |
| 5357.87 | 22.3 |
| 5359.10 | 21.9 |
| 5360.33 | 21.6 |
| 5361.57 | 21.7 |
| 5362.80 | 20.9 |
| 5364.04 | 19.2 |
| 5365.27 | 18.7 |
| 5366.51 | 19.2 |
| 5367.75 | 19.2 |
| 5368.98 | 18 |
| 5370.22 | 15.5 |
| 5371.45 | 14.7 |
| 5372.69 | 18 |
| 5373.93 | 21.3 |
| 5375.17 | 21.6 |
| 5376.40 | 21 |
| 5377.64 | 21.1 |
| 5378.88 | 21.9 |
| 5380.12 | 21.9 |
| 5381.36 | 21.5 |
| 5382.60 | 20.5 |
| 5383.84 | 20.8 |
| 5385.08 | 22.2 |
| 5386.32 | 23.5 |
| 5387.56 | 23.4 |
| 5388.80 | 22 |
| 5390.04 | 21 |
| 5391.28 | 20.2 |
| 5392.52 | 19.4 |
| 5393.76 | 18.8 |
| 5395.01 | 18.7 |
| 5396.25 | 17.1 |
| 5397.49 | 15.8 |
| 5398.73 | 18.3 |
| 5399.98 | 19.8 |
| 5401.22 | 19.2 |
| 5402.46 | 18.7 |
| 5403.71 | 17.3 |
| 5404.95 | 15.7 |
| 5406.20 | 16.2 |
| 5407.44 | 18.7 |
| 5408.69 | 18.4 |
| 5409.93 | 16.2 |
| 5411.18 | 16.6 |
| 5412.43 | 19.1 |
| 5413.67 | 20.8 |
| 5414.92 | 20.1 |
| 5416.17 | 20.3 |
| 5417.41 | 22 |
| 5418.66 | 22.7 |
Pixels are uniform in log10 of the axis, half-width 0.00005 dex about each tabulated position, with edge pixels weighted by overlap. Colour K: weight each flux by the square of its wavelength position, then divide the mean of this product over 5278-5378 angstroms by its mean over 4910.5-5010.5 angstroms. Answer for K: 1.41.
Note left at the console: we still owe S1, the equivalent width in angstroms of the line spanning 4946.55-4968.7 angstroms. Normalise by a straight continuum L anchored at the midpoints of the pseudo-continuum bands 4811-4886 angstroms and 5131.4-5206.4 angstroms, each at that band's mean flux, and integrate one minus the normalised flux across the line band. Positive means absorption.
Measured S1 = -2.9 angstroms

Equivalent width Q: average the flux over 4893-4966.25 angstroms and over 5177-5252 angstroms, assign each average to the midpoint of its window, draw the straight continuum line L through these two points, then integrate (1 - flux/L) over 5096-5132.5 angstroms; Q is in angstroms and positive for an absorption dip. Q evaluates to 7.5 angstroms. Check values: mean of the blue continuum 15.9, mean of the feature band 11.8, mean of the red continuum 14.2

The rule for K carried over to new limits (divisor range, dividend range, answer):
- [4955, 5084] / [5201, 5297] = 1.30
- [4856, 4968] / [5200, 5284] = 1.15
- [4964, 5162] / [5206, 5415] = 1.51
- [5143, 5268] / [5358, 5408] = 1.55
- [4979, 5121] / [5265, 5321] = 1.50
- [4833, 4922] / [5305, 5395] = 1.53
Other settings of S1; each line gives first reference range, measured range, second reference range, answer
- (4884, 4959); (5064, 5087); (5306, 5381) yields 6.4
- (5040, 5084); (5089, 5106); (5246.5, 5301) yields 1.7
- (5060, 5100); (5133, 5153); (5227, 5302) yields 2.4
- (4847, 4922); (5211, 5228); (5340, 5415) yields 1.8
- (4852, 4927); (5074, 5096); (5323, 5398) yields 5.9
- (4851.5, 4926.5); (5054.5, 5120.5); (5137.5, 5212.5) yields 0.9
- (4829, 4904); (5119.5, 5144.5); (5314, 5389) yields 7.7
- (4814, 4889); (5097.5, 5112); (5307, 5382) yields 4.5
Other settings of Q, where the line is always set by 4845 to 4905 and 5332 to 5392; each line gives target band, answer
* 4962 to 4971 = 0.7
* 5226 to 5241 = 1.4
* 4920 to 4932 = -0.3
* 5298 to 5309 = 0.8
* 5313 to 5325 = 0.2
